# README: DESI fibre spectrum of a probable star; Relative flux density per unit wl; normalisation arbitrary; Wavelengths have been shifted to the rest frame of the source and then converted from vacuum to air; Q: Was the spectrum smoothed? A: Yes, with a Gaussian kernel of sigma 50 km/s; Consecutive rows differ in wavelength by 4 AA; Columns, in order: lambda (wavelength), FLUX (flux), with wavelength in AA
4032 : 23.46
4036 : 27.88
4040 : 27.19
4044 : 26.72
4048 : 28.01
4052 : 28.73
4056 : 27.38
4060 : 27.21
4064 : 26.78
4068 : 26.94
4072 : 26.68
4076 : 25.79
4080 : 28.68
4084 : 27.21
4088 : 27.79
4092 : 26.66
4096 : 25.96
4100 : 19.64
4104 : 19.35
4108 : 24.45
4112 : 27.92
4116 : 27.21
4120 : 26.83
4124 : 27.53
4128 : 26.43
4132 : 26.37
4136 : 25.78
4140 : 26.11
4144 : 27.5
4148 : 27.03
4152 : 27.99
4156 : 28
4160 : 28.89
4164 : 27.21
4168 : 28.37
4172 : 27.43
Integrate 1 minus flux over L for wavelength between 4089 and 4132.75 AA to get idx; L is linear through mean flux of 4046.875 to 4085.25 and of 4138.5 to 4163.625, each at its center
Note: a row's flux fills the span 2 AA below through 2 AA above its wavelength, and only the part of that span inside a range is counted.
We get 3.4 AA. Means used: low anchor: 27.3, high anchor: 27.6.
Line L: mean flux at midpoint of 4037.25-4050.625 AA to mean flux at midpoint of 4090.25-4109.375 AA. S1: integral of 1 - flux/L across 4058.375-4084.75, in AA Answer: -1.8 AA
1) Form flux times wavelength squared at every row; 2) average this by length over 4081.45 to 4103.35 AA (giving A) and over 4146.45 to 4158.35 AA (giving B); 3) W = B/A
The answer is 1.1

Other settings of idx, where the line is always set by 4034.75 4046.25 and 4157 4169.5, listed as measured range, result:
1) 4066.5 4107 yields 3.1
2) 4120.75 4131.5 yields 0.4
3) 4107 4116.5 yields 0.4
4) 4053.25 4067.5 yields 0.1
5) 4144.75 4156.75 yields 0.2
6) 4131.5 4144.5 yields 0.8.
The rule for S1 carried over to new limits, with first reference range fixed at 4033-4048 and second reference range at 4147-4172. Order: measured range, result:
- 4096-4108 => 2.7 AA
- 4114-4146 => 1.1 AA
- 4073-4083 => 0.1 AA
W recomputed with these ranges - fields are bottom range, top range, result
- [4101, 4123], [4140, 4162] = 1.13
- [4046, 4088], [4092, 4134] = 0.94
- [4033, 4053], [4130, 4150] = 1.01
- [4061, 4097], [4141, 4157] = 1.06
